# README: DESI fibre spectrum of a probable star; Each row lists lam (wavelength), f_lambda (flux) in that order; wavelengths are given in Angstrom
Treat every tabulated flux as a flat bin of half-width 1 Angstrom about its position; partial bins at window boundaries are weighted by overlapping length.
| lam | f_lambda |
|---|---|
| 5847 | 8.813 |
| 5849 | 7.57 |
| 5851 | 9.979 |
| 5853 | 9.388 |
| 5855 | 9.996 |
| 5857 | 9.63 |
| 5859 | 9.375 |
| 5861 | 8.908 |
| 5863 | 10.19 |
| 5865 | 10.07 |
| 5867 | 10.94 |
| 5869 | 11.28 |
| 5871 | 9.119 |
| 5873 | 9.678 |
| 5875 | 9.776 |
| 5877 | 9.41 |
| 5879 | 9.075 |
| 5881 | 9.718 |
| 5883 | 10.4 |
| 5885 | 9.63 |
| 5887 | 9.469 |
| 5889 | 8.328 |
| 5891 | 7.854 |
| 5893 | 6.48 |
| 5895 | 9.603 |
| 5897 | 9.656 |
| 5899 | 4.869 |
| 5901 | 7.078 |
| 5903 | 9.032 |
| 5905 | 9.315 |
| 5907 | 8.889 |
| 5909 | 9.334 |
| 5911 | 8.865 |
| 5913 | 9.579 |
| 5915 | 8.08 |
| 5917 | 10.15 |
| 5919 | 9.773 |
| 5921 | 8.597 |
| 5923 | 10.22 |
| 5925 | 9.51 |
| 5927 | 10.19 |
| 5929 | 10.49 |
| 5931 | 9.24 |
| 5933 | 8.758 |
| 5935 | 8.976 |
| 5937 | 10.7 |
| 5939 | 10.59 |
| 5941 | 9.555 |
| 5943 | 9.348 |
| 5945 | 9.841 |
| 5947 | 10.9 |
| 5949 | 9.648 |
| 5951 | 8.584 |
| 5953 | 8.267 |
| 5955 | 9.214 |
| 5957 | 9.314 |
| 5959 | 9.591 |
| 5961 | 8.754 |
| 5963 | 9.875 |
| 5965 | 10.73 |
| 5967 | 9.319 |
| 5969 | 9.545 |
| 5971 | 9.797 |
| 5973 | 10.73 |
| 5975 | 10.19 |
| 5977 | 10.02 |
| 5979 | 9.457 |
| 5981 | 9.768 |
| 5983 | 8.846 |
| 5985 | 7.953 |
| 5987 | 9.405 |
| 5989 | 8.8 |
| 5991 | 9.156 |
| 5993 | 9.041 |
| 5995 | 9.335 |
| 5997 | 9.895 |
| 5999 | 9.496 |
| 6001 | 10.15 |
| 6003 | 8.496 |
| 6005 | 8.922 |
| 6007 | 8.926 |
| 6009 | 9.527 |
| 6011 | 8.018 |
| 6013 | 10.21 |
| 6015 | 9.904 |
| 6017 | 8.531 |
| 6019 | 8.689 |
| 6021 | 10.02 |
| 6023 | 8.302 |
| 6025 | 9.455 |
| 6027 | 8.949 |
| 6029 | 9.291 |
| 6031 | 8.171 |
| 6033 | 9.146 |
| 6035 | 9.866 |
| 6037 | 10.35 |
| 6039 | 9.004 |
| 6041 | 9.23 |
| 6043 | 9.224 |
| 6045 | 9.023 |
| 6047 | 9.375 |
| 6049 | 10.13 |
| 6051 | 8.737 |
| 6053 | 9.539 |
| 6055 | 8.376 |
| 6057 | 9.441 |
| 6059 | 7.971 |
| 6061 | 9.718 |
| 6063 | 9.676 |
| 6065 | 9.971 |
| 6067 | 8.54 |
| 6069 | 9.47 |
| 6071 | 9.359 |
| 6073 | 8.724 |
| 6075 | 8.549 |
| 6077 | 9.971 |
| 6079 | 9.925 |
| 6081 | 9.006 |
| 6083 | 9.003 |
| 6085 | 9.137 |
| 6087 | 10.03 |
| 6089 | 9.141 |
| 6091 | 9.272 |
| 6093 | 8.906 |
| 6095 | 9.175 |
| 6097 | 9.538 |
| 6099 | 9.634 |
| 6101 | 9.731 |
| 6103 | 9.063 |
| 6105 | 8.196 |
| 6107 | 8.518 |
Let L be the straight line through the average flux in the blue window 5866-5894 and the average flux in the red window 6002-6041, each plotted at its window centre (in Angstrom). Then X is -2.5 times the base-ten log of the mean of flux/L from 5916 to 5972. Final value -0.04 mag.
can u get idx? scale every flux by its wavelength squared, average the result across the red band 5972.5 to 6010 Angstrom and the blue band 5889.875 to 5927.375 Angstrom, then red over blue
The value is 1.10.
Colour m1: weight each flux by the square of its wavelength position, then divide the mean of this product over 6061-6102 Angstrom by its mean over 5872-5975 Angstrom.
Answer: 1.06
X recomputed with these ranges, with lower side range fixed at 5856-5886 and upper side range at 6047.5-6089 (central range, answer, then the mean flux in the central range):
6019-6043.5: 0.02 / 9.23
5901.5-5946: 0.02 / 9.47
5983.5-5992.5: 0.08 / 8.84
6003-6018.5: 0.04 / 9.09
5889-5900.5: 0.25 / 7.72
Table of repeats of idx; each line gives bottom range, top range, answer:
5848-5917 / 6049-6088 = 1.08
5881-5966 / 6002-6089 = 1.04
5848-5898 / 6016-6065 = 1.03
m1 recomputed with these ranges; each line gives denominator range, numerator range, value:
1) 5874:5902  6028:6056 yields 1.12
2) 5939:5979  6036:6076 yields 0.99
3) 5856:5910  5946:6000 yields 1.07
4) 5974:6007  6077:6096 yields 1.04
